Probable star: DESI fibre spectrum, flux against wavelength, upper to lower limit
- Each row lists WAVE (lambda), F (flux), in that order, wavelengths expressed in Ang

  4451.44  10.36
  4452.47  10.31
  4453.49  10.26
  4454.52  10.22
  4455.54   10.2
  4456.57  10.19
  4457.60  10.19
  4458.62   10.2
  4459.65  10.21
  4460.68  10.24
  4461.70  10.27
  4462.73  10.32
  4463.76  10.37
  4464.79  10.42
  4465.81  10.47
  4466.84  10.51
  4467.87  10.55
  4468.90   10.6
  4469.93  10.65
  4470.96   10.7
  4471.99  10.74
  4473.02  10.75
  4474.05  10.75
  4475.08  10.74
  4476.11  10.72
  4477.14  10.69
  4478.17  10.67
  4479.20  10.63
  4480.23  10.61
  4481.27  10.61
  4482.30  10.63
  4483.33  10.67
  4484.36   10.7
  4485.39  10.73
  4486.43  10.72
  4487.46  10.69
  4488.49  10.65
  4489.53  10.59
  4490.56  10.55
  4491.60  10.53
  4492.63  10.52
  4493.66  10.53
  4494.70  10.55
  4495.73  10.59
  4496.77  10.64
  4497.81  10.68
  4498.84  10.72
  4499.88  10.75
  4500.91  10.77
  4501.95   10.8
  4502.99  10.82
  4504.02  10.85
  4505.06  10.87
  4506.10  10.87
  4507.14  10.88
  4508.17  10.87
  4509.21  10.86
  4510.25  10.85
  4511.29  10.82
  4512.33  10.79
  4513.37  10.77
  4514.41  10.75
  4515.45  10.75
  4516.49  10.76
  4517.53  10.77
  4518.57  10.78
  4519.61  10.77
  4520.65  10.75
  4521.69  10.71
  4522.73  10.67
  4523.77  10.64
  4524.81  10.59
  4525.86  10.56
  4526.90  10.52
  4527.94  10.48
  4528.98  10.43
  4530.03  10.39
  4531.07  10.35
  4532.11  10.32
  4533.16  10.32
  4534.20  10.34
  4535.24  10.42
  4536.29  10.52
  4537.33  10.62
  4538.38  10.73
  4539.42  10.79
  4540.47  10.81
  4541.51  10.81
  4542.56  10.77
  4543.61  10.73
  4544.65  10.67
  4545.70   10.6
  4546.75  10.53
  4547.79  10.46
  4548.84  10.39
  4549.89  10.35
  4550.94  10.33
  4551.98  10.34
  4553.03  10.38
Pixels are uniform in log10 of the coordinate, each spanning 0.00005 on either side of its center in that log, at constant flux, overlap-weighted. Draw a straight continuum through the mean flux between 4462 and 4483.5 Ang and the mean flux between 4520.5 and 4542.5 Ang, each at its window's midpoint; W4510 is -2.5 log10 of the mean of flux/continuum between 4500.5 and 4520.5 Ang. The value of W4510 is -0.02 mag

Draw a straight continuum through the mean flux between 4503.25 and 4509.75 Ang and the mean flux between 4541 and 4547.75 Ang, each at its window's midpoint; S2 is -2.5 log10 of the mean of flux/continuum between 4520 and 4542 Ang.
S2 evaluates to 0.02 mag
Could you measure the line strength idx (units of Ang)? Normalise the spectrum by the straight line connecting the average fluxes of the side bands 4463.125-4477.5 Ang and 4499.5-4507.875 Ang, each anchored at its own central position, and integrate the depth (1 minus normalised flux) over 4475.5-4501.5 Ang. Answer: 0.2 Ang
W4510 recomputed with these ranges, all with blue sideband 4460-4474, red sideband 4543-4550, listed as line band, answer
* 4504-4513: -0.03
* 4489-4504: -0.01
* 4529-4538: 0.01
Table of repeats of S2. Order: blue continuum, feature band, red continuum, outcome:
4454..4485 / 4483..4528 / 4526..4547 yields -0.02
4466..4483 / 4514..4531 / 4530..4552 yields -0.01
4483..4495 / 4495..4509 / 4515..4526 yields -0.01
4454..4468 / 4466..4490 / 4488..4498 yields -0.02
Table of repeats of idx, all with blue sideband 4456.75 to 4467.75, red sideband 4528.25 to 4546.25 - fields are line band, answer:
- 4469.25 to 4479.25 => -0.33 Ang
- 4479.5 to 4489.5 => -0.26 Ang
